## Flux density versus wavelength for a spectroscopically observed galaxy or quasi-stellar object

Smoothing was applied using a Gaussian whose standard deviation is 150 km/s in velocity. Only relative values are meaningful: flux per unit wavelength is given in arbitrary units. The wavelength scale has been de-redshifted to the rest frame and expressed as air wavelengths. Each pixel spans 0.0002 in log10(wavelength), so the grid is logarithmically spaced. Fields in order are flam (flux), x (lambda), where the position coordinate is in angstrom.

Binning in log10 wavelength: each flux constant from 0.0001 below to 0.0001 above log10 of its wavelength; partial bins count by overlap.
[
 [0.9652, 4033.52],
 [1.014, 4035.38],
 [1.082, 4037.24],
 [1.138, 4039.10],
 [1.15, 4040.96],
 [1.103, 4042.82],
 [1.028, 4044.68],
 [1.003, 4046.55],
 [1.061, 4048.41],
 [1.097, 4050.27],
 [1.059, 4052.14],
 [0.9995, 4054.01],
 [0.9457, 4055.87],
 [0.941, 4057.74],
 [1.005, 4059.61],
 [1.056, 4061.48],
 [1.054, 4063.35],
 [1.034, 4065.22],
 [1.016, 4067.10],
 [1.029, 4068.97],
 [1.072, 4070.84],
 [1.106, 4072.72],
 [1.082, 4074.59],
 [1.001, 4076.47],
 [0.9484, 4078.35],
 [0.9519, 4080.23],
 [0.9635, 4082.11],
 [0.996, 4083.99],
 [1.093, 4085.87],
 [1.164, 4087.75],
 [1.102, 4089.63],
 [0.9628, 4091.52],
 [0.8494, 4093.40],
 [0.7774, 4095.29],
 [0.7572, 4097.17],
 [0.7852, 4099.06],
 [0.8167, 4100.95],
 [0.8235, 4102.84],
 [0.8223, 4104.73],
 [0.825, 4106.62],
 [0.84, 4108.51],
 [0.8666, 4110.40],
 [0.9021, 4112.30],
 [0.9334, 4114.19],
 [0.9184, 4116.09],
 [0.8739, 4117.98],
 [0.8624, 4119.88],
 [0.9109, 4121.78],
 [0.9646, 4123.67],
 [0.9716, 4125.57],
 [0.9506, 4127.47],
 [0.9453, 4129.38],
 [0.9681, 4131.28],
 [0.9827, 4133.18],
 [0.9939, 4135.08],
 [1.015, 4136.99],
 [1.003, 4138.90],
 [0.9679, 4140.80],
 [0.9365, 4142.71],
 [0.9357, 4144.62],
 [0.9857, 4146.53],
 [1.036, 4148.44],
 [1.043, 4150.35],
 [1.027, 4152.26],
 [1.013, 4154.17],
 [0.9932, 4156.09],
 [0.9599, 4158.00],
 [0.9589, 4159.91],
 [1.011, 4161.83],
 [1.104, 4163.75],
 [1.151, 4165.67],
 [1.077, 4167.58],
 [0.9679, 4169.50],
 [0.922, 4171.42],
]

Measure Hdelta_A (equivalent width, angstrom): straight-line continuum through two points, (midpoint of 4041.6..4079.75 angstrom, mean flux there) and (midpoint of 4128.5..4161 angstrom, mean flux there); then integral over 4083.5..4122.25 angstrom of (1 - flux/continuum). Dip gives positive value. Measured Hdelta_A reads 4.29 angstrom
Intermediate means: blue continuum 1.03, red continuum 0.987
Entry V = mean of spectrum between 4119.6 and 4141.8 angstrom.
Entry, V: 0.964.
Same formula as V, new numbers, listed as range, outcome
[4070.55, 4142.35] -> 0.94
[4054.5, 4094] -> 1.02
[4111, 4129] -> 0.92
